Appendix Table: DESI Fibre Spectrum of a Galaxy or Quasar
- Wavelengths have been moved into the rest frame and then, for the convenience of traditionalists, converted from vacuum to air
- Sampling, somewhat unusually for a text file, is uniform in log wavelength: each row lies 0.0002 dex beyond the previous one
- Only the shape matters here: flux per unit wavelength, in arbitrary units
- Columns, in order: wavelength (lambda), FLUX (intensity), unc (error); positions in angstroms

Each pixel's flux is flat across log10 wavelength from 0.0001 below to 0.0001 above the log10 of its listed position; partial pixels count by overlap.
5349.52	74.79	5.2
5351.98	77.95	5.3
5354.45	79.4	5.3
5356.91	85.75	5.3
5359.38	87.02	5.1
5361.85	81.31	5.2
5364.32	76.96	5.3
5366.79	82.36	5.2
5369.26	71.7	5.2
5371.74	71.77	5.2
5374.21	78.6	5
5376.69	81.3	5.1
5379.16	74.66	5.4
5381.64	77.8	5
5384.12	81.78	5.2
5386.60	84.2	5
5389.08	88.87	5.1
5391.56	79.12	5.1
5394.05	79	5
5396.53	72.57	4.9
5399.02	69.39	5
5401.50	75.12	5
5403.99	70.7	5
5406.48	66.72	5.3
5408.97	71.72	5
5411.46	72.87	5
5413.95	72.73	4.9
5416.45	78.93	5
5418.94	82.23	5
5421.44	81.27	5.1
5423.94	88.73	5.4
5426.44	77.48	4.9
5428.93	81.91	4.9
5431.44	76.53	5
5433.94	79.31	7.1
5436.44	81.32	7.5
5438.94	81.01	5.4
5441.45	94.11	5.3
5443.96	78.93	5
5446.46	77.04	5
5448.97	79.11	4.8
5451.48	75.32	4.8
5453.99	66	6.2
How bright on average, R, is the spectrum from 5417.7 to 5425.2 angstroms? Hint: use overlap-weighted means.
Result 84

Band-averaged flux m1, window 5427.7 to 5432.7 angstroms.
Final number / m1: 79.1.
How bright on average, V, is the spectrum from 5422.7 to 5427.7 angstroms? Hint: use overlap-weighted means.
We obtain 83.2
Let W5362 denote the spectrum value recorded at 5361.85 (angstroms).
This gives 81.31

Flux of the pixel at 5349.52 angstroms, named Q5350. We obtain 74.79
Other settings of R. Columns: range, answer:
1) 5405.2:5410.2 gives 69.2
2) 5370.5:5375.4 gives 75.2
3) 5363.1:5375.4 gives 76.3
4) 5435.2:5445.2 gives 83.8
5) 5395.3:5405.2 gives 72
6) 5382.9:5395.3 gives 82.6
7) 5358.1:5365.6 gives 81.8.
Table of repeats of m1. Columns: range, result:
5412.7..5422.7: 78.8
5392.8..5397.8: 75.7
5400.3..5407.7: 70.8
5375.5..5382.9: 77.9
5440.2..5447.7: 83.4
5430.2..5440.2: 79.6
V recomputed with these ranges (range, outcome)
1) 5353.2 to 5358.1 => 82.6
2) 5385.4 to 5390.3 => 86.6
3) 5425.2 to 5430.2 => 79.7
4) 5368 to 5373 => 71.8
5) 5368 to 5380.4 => 75.6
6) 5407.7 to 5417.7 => 74.1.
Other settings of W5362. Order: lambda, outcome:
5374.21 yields 78.6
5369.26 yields 71.7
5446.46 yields 77.04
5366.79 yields 82.36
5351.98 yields 77.95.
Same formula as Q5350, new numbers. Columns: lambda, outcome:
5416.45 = 78.93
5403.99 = 70.7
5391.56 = 79.12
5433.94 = 79.31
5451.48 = 75.32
